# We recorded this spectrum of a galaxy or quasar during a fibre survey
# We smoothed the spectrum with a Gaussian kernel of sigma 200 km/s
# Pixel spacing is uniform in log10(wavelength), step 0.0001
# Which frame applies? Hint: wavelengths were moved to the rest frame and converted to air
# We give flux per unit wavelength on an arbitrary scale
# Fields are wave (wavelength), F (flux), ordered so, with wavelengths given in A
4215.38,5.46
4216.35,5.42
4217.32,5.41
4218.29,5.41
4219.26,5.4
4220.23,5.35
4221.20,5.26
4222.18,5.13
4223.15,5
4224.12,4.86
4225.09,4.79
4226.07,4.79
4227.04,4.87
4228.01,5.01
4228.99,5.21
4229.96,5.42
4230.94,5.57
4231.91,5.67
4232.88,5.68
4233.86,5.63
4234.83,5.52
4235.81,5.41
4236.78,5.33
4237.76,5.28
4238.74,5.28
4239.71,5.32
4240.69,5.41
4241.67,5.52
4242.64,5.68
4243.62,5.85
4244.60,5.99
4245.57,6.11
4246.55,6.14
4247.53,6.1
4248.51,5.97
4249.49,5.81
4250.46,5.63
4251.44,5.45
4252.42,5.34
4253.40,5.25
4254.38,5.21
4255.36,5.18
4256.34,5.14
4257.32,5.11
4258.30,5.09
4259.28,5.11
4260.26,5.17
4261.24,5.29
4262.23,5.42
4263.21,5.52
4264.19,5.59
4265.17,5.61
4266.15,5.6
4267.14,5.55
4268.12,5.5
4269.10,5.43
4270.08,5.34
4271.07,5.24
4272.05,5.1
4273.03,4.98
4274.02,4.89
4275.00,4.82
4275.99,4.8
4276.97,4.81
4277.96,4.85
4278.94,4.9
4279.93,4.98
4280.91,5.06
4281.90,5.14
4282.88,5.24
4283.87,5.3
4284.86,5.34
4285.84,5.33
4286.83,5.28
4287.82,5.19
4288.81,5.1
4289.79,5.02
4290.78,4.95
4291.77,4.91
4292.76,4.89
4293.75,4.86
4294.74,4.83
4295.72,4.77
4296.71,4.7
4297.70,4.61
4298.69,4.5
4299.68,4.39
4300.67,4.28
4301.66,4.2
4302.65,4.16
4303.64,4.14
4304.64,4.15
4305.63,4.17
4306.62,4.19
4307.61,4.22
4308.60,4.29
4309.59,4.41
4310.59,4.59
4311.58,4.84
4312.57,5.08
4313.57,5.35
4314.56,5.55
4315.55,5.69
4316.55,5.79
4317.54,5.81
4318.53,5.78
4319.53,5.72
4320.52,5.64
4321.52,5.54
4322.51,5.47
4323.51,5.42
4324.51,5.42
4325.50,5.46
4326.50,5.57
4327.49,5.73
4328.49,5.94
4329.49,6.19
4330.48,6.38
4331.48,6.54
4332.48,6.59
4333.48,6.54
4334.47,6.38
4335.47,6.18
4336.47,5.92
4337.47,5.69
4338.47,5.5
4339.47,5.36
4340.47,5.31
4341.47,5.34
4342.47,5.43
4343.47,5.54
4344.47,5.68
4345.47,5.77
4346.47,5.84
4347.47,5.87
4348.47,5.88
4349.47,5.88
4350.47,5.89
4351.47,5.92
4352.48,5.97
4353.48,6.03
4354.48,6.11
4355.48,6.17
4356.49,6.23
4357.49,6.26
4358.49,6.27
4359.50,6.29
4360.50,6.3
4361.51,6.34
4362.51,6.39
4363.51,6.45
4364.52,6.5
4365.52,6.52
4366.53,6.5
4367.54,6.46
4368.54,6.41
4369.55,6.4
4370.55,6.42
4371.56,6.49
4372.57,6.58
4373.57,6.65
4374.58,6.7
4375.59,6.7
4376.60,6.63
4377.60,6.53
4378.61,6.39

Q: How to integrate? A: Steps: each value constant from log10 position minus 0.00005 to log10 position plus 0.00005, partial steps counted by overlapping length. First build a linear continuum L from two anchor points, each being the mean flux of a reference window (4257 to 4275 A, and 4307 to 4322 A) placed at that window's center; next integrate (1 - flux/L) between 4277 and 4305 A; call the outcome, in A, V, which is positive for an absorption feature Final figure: 2.3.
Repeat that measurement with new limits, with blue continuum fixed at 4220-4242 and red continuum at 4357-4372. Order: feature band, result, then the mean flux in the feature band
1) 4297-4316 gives 4.3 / 4.57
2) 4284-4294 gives 1.1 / 5.1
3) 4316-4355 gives 2.1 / 5.82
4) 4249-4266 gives 0.4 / 5.36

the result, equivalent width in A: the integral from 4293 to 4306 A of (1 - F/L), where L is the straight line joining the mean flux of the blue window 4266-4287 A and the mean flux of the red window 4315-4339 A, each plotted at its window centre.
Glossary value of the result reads 2.4 A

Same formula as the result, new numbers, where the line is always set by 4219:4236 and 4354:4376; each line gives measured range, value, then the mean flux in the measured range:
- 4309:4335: 1.7 A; 5.67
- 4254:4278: 1.5 A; 5.22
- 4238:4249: -0.7 A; 5.75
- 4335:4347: 1.1 A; 5.63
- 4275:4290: 1.7 A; 5.08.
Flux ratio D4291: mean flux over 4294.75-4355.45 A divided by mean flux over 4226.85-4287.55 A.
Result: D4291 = 1.01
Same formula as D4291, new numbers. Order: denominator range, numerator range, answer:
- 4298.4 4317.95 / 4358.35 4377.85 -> 1.38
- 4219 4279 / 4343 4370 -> 1.15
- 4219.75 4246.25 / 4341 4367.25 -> 1.13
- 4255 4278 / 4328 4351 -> 1.13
